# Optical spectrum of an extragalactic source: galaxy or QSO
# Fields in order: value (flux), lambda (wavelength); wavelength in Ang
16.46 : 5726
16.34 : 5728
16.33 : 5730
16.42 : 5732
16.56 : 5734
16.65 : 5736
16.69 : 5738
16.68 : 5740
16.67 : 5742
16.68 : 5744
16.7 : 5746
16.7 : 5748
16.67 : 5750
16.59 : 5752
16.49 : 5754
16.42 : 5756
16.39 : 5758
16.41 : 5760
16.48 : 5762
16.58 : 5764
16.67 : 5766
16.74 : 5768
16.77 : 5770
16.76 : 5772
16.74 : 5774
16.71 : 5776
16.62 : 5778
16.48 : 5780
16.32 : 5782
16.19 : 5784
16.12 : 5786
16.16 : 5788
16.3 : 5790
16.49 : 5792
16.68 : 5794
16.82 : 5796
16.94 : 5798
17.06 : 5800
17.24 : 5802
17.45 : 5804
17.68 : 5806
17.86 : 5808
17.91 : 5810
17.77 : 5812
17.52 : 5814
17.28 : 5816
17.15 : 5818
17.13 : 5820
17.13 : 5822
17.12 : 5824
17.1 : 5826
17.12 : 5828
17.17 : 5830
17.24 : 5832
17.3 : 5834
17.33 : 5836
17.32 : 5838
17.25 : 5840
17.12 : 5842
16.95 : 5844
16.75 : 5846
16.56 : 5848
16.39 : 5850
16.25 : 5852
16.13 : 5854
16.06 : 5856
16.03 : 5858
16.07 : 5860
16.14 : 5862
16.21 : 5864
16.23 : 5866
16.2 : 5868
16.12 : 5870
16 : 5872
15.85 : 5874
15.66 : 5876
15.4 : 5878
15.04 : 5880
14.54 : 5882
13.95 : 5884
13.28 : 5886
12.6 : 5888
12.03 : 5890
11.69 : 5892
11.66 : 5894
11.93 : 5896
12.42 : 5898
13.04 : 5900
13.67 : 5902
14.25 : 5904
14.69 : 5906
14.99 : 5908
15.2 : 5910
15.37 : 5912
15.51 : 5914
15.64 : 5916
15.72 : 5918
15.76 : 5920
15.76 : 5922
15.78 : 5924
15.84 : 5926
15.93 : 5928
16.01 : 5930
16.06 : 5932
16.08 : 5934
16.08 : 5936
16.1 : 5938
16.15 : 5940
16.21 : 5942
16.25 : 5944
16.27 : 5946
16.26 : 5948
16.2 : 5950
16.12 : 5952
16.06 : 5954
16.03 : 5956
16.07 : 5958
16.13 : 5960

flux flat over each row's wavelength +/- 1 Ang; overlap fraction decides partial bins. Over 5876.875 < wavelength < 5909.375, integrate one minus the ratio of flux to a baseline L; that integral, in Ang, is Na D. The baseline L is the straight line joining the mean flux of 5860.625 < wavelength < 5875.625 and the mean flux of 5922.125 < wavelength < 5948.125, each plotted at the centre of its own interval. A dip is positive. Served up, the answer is 5.3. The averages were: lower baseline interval 16.1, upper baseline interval 16.1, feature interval 13.5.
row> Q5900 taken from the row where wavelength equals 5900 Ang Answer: 13.04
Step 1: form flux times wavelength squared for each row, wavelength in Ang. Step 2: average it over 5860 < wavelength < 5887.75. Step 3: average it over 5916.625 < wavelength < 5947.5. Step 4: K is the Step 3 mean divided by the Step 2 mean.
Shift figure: 1.06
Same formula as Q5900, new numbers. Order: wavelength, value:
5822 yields 17.13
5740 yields 16.68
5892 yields 11.69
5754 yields 16.49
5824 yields 17.12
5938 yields 16.1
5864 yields 16.21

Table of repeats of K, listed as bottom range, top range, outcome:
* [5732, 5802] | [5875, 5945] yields 0.93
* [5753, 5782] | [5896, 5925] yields 0.93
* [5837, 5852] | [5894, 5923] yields 0.88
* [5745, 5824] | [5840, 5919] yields 0.92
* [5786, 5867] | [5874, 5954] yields 0.91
